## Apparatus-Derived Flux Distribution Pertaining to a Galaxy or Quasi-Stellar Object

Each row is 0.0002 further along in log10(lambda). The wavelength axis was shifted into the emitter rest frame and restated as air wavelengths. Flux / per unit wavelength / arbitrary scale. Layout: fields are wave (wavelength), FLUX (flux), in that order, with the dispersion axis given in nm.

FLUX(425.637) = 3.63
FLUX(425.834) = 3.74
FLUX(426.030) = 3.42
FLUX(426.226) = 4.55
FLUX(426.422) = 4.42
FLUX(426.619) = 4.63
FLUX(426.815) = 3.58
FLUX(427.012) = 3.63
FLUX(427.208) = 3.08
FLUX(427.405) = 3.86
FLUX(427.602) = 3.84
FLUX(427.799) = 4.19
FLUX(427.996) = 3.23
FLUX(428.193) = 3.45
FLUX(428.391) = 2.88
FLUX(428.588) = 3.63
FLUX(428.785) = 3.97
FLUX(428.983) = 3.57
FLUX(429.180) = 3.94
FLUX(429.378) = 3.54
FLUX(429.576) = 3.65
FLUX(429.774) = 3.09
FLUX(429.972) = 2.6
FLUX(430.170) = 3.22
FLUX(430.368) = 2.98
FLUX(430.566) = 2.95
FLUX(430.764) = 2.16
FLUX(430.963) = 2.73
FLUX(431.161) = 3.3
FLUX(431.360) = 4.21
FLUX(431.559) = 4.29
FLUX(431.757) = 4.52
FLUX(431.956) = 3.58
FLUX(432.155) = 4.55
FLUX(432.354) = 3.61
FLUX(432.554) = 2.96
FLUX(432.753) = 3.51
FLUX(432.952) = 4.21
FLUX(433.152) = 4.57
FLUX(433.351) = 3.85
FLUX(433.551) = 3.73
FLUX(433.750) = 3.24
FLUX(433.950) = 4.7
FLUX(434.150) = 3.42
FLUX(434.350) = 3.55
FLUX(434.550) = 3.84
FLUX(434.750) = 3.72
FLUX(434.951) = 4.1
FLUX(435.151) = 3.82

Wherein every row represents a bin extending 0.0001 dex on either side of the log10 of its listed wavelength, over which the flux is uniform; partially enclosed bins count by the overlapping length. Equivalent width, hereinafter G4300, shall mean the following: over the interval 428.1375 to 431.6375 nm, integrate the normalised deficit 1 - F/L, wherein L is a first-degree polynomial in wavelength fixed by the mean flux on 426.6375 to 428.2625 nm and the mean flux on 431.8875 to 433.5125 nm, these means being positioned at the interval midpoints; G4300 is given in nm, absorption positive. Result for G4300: 0.39 nm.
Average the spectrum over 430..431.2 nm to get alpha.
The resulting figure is 2.85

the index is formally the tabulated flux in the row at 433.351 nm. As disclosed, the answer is 3.85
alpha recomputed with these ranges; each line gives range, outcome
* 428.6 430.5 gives 3.4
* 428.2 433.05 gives 3.48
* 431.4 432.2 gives 4.21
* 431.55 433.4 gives 3.95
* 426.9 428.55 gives 3.52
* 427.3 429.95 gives 3.57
